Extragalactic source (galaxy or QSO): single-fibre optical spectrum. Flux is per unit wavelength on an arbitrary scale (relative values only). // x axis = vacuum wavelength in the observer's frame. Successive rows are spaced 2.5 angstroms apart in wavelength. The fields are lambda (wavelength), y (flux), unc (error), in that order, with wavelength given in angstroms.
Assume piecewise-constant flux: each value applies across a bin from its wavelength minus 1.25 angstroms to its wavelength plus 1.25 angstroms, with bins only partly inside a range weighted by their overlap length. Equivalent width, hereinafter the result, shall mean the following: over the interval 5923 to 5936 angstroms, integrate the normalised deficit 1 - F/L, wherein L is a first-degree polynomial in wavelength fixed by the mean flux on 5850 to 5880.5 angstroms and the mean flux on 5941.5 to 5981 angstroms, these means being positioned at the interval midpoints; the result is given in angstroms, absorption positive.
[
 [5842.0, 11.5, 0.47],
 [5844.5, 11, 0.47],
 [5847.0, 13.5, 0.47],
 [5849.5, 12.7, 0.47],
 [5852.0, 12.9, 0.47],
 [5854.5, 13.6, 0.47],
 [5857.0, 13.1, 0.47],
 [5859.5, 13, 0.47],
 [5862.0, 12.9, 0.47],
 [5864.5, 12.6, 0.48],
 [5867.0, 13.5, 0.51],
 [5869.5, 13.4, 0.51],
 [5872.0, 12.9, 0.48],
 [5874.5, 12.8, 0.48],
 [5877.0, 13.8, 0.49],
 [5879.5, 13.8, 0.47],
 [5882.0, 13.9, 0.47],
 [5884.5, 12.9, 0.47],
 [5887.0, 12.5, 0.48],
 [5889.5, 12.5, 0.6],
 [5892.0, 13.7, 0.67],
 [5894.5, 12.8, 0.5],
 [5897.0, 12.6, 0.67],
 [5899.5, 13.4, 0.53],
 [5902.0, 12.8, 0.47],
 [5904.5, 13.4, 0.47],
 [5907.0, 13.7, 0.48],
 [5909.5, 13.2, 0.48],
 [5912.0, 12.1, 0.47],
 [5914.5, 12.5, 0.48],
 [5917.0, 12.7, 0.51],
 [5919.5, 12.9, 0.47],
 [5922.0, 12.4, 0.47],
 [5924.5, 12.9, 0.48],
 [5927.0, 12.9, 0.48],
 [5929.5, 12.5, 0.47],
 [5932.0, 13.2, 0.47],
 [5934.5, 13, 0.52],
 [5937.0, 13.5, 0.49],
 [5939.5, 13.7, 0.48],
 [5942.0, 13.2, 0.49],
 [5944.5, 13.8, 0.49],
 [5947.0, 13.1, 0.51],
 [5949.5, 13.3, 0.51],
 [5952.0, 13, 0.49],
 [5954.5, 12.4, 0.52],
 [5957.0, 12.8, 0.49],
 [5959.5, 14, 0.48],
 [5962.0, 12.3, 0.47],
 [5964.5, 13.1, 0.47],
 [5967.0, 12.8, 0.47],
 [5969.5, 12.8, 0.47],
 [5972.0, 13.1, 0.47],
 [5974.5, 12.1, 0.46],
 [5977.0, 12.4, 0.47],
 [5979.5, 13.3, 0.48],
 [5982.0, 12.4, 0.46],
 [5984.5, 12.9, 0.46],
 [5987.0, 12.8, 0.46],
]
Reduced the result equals 0.13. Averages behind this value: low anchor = 13.2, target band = 12.9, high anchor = 13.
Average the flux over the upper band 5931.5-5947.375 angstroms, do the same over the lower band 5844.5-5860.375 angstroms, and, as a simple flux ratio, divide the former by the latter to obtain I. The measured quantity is 1.03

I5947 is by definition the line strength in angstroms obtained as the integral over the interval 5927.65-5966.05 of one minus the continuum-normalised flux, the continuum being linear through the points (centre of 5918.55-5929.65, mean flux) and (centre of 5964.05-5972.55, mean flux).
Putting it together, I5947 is -0.9 angstroms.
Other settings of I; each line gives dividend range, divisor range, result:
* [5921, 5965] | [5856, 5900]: 1.00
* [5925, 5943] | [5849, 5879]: 1.00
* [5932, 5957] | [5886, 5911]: 1.01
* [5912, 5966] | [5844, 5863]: 1.01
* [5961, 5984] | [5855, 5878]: 0.97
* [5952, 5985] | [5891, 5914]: 0.98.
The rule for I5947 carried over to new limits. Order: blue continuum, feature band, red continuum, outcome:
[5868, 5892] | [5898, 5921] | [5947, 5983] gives 0.2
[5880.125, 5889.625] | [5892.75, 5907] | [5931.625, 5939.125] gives 0.0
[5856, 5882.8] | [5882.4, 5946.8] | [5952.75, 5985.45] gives 0.2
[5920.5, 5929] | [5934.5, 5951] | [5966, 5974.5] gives -0.8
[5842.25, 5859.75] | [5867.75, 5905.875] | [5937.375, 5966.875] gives -0.8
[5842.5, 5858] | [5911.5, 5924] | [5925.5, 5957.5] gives 0.4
